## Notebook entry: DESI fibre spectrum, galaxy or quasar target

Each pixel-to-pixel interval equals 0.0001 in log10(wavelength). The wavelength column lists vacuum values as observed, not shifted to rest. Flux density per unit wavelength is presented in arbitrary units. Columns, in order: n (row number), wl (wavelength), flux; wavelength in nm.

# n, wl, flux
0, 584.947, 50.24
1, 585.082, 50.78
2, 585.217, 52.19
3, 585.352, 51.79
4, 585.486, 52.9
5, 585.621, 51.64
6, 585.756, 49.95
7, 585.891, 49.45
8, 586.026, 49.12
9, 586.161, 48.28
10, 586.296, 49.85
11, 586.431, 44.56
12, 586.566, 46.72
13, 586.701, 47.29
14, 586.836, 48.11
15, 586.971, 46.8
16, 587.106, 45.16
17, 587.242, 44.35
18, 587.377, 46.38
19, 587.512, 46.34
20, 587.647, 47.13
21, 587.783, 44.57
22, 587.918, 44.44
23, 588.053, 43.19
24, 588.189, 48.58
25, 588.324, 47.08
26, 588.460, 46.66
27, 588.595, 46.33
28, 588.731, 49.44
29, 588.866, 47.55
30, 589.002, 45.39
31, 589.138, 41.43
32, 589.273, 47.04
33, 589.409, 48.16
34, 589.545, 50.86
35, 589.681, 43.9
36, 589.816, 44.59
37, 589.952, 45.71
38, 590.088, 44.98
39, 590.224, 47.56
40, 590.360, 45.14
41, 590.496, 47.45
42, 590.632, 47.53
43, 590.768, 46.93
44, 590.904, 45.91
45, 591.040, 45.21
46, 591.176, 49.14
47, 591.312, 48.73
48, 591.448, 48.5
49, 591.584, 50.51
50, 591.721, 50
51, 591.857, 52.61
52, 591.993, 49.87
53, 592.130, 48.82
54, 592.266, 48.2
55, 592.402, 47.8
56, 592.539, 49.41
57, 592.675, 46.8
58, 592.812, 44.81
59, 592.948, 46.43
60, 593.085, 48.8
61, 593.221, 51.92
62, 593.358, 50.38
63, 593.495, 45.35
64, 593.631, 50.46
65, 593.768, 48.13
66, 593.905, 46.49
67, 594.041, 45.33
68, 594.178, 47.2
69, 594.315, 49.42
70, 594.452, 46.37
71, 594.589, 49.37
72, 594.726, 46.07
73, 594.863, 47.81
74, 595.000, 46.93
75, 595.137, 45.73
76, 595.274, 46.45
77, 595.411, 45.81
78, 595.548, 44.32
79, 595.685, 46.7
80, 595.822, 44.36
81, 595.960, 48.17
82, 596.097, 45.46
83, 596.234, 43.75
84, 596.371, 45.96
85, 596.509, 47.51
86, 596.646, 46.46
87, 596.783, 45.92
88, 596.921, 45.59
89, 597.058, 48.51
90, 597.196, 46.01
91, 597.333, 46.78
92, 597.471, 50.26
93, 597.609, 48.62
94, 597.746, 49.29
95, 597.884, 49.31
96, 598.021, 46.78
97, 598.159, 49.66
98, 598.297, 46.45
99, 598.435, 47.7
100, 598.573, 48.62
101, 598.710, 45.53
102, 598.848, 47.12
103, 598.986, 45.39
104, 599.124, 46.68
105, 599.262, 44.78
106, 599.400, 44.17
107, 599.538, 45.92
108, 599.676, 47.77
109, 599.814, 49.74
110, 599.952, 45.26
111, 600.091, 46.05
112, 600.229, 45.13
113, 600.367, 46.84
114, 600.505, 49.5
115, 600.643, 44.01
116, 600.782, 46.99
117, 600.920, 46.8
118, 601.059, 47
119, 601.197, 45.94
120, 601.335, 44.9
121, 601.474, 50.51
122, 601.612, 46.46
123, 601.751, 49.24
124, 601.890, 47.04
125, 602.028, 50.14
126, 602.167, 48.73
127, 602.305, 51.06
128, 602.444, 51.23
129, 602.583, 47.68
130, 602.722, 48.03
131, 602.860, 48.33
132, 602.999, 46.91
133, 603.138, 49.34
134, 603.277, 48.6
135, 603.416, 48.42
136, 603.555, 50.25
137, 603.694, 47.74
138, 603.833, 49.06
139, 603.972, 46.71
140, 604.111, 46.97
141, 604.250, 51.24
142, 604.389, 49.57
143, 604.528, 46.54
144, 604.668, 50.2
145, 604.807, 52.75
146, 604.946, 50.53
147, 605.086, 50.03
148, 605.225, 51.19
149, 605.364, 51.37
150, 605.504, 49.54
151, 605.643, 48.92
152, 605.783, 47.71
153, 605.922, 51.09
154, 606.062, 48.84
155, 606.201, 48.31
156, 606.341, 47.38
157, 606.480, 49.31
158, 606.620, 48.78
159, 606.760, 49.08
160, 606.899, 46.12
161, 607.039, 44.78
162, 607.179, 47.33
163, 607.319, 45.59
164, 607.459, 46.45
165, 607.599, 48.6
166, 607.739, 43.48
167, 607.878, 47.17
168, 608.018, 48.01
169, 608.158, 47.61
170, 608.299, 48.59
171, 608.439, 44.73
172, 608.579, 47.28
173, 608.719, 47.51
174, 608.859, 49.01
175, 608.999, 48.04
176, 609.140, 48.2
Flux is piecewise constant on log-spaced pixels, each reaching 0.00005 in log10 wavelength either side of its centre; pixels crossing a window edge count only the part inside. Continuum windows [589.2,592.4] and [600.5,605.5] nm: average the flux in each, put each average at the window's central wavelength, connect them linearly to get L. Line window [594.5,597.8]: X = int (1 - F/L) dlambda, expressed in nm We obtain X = 0.10 nm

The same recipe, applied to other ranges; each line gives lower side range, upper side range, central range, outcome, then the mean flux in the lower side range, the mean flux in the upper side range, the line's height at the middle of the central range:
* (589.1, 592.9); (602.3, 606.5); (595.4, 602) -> 0.22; 47.5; 49.2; 48.4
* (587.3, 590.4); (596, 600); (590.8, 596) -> -0.13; 46.2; 47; 46.6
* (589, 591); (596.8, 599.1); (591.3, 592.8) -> -0.08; 46.2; 47.5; 46.5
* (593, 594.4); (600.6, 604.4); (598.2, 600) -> 0.06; 48.3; 48.2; 48.2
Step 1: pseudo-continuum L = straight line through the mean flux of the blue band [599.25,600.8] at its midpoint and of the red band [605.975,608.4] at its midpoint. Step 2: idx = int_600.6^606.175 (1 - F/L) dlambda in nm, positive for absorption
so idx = -0.22 nm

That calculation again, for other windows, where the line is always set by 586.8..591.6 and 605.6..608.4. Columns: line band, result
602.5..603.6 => -0.025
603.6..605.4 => -0.078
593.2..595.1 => -0.040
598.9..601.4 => 0.048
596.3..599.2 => -0.018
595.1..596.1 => 0.022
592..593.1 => -0.023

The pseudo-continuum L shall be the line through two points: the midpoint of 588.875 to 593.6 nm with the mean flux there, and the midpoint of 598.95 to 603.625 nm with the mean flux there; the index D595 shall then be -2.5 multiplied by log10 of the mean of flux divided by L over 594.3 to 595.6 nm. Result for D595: 0.02 mag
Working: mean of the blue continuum 47.6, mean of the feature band 46.7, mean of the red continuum 47.5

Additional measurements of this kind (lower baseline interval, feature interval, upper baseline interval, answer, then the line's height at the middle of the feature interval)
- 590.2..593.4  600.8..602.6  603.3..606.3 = 0.02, 49.1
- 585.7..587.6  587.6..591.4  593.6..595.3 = 0.02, 47.3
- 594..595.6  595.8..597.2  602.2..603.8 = 0.02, 47.2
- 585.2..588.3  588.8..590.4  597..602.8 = 0.04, 47.6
